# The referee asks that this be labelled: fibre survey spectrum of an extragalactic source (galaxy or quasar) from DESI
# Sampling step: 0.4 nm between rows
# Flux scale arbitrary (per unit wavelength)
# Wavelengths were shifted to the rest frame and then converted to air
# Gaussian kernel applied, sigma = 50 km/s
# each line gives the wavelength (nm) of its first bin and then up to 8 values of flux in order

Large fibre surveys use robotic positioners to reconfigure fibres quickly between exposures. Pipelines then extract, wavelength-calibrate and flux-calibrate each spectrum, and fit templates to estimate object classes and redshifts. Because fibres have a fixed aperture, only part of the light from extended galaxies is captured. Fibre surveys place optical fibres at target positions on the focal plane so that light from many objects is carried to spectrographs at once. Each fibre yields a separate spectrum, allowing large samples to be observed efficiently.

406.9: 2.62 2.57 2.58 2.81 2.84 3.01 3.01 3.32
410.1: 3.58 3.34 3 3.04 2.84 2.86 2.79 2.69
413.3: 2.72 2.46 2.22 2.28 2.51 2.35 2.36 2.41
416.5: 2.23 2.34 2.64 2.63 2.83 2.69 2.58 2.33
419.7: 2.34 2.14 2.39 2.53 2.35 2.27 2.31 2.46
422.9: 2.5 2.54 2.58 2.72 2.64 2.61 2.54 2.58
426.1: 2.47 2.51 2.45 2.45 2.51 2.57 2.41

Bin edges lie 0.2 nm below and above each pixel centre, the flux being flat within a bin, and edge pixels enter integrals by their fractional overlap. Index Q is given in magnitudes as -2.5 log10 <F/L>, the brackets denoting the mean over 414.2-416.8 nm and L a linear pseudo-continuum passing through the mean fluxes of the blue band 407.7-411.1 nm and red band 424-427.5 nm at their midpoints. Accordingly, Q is 0.22 mag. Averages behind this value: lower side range 3.08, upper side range 2.55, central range 2.35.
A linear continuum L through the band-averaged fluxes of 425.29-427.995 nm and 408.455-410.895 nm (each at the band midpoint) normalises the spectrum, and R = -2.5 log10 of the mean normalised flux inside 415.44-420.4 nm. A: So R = 0.163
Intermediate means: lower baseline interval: 3.19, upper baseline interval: 2.5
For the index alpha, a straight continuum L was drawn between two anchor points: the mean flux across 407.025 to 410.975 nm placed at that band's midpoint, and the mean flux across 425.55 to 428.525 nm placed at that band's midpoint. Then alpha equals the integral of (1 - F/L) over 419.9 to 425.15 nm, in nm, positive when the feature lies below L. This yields 0.310 nm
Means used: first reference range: 3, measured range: 2.47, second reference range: 2.5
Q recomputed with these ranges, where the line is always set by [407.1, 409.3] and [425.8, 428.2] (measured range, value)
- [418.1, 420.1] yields 0.056 mag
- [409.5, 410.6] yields -0.234 mag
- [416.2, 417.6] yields 0.098 mag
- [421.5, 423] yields 0.083 mag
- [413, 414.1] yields 0.071 mag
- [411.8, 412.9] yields -0.032 mag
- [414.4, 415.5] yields 0.125 mag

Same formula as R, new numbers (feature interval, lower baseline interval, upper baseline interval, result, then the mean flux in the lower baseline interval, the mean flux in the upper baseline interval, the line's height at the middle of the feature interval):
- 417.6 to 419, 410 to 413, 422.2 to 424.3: 0.02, 3.01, 2.55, 2.74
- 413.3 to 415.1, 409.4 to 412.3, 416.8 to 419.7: 0.19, 3.14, 2.57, 2.88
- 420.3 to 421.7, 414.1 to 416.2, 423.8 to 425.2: 0.06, 2.37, 2.64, 2.54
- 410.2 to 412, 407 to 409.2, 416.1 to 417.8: -0.16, 2.77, 2.44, 2.66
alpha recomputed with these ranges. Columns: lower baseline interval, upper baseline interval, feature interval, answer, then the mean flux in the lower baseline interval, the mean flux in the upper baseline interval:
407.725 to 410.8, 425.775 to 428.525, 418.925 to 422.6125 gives 0.48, 3.09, 2.49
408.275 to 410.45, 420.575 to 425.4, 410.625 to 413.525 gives 0.17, 3.16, 2.5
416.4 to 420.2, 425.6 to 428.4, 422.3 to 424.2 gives -0.04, 2.49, 2.5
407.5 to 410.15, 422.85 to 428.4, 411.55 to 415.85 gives 0.47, 2.99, 2.55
